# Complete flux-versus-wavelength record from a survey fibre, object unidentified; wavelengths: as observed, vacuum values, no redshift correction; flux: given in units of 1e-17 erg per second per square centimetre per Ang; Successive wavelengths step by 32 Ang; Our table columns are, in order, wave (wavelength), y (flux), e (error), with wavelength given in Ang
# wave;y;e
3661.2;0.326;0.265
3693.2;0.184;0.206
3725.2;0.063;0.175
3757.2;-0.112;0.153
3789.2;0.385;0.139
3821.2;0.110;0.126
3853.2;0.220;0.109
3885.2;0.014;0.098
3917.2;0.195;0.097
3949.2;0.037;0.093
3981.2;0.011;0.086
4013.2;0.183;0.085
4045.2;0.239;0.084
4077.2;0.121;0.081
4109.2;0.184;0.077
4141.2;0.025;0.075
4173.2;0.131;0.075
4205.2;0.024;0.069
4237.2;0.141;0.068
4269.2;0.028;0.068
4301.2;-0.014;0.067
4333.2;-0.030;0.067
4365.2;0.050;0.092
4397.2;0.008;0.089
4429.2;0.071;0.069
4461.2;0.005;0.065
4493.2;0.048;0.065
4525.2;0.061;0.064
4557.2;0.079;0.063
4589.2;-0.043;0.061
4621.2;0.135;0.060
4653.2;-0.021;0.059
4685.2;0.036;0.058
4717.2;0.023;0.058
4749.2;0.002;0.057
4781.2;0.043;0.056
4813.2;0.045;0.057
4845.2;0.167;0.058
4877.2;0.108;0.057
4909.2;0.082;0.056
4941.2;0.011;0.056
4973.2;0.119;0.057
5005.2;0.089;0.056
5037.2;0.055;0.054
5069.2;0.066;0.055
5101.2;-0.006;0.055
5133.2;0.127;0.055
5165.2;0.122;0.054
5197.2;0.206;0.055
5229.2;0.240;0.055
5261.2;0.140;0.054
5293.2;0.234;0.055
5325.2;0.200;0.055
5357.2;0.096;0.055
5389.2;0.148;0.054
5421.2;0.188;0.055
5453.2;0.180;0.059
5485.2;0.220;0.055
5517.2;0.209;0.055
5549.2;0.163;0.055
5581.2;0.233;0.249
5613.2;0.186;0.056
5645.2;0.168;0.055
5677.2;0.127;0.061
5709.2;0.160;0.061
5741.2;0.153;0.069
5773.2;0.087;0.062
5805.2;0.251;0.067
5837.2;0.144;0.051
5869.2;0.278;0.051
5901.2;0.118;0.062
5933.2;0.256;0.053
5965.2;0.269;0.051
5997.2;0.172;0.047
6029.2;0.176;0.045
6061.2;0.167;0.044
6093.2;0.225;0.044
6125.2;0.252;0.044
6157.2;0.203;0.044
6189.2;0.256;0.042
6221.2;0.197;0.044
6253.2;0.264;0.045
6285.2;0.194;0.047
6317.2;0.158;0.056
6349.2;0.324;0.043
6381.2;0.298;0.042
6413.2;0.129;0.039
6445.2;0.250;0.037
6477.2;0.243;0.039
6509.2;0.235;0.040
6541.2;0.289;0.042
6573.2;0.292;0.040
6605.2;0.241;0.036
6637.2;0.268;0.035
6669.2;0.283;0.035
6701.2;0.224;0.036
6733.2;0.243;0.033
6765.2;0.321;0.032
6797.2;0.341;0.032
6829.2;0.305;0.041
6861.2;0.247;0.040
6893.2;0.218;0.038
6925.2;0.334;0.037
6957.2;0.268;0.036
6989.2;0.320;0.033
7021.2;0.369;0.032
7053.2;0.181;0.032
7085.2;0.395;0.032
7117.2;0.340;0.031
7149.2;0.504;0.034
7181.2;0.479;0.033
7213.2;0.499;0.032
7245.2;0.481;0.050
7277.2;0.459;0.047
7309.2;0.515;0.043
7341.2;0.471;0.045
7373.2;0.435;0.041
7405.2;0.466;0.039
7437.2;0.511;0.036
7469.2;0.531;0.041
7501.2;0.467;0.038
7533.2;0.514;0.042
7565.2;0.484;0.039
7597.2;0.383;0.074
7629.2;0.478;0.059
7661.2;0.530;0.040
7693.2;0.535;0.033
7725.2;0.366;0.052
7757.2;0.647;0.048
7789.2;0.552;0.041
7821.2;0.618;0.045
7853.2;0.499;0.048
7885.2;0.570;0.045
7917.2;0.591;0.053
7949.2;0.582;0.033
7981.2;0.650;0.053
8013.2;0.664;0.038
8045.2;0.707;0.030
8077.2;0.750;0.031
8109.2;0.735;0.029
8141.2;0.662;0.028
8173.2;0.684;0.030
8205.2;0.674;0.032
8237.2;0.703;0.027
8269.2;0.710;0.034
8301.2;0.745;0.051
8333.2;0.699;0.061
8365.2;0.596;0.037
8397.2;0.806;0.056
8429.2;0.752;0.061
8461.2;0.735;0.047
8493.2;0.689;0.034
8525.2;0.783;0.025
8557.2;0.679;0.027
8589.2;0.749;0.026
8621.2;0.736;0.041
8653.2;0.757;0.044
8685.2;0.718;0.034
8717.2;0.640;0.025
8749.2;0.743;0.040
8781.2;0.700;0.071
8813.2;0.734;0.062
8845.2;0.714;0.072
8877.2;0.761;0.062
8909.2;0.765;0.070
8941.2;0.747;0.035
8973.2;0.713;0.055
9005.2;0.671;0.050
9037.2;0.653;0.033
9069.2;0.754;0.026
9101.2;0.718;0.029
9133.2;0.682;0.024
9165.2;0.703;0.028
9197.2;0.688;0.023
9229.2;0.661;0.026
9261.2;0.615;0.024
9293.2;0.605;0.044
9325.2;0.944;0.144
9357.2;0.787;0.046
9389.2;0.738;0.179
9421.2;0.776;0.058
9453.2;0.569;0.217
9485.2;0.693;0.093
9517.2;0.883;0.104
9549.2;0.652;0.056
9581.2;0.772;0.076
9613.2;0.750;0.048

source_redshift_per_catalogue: 0.793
